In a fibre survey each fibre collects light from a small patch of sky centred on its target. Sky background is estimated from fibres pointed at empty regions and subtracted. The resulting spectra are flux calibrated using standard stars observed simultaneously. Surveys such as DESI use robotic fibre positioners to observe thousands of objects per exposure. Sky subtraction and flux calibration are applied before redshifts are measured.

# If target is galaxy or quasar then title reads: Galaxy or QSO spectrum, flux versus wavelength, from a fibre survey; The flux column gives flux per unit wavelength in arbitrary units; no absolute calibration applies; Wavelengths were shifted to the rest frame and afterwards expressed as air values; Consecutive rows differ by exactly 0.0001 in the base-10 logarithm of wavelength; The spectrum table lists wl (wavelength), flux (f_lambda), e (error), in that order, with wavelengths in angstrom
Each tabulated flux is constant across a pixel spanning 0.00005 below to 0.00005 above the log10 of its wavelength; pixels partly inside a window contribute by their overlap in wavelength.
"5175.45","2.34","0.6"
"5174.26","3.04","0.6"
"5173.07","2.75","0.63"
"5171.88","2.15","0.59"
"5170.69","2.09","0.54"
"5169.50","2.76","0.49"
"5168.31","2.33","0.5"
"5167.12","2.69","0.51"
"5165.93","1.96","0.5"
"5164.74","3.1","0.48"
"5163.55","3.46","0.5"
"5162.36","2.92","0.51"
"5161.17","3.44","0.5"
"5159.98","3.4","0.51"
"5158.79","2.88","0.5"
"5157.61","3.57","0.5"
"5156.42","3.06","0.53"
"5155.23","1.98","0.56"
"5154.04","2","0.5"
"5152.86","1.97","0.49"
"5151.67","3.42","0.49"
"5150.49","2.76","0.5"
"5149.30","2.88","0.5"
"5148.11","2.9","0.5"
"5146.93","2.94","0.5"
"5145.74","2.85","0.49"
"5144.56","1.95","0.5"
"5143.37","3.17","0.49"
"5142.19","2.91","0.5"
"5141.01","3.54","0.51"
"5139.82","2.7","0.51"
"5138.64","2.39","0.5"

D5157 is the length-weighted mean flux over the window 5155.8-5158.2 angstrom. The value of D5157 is 3.3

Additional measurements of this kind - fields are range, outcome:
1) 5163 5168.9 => 2.7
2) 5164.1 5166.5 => 2.55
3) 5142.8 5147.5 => 2.72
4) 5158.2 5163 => 3.16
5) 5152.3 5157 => 2.25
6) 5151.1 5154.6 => 2.46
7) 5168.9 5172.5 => 2.34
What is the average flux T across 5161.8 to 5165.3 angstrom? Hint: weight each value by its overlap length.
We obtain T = 3.16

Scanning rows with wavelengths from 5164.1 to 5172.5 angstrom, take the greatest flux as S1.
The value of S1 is 3.1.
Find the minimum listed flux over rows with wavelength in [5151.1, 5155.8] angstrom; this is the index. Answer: 1.97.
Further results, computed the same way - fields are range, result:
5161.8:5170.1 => 1.96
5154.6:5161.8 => 1.98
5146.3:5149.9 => 2.88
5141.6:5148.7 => 1.95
